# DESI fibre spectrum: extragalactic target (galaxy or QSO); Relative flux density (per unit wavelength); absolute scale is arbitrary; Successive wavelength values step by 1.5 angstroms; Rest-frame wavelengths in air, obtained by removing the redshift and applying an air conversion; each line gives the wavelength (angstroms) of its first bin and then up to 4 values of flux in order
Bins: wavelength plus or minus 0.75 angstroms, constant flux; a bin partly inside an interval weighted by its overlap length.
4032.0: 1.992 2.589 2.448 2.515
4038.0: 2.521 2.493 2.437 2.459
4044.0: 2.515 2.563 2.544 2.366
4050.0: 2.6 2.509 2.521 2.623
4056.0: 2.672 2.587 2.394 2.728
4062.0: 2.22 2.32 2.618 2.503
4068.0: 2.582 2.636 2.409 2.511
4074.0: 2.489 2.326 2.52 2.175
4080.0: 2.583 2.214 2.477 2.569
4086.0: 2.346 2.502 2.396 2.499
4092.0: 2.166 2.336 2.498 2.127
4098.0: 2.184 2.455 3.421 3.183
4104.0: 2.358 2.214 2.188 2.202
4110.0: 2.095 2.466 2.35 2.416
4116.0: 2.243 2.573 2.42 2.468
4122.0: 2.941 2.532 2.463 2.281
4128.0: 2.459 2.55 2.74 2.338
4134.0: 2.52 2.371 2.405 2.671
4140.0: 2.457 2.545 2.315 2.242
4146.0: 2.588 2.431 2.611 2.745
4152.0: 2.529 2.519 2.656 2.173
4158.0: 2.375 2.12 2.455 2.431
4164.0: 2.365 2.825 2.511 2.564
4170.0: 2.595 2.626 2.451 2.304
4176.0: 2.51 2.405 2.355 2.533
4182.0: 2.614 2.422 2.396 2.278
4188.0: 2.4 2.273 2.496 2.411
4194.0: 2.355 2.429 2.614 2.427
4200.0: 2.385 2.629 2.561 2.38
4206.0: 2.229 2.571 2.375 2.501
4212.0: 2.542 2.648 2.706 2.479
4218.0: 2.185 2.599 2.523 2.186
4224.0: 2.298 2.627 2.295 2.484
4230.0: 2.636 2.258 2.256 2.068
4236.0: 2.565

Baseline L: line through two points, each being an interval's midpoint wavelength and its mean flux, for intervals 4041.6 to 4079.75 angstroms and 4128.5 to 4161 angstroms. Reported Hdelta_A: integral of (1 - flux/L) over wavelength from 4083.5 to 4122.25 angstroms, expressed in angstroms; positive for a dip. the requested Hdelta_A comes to 0.67 angstroms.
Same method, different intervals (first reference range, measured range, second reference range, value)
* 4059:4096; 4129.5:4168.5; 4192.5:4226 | -0.4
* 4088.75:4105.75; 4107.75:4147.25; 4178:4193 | 0.3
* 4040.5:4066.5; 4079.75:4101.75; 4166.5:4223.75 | 0.4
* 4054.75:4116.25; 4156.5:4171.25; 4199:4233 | -0.1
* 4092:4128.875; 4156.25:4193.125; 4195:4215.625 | 0.6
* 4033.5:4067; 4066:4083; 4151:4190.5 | 0.3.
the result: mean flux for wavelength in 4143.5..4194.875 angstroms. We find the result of 2.46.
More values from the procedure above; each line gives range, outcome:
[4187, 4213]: 2.45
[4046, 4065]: 2.51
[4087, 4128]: 2.44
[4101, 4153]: 2.48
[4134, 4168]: 2.47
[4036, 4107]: 2.48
